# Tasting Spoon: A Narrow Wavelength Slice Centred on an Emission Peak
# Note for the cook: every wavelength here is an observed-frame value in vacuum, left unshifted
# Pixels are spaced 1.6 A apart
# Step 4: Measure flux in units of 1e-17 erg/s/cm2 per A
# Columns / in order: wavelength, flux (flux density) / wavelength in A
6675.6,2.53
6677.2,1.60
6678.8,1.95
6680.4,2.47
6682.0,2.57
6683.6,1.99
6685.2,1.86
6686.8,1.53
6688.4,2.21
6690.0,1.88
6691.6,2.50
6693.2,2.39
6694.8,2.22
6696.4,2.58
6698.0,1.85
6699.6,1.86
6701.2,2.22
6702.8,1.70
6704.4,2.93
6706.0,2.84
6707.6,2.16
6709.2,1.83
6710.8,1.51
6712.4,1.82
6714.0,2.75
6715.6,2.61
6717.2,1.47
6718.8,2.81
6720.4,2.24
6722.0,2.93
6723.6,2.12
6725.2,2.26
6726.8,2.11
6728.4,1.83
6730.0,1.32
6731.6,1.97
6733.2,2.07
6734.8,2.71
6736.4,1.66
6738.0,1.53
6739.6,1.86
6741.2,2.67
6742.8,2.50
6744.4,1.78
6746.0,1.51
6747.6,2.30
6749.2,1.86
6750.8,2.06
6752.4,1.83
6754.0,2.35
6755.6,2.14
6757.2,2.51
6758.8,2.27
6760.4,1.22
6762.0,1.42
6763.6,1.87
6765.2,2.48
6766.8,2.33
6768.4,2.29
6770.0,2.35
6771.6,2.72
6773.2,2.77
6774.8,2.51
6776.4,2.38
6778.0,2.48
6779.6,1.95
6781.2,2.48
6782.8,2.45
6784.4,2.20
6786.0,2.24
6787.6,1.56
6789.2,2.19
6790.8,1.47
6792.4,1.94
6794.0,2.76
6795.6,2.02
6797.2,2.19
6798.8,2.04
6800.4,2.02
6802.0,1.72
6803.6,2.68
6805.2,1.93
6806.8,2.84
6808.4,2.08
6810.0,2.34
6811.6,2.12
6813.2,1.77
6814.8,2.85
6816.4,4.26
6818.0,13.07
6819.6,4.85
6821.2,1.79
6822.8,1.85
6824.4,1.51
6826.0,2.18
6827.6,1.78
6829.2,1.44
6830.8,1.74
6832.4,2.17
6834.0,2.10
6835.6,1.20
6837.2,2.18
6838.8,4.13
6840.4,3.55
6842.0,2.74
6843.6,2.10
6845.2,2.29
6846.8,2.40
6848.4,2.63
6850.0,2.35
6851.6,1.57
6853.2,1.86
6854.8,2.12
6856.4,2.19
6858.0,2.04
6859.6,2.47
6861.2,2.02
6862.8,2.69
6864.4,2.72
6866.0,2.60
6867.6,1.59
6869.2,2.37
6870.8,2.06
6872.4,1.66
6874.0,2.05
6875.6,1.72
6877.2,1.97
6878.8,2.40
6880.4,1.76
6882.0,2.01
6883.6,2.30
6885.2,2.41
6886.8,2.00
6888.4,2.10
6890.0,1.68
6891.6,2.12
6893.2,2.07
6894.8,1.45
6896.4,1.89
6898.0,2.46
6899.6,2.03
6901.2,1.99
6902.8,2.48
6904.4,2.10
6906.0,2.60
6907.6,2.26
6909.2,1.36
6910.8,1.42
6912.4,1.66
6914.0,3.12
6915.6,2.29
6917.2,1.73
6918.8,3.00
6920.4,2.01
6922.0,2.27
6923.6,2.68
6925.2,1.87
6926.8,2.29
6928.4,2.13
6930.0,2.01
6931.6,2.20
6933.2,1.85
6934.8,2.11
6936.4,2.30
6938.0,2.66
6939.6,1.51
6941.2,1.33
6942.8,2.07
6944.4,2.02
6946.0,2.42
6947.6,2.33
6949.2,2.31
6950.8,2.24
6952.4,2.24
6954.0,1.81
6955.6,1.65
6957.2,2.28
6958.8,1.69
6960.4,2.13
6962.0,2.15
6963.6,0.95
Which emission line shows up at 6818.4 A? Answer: Halpha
